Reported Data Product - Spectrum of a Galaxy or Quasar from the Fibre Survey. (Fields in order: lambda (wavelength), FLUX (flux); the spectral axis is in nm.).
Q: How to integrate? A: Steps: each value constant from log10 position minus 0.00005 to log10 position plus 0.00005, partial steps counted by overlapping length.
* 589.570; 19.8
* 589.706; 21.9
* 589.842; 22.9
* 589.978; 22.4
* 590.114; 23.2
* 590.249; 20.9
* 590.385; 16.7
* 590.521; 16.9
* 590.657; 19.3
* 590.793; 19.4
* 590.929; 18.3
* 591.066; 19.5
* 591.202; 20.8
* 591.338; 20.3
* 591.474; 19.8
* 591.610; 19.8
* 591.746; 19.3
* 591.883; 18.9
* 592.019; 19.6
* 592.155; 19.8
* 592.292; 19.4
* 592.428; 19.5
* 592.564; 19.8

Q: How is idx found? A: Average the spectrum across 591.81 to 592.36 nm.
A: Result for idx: 19.4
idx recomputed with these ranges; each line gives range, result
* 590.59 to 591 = 19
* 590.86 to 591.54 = 19.7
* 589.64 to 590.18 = 22.6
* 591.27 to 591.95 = 19.6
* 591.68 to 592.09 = 19.3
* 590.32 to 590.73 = 17.7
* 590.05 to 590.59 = 19.4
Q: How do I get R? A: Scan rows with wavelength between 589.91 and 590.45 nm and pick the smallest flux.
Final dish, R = 16.7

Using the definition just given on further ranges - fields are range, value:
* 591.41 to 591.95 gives 18.9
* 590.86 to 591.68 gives 18.3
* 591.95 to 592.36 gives 19.4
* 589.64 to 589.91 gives 21.9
